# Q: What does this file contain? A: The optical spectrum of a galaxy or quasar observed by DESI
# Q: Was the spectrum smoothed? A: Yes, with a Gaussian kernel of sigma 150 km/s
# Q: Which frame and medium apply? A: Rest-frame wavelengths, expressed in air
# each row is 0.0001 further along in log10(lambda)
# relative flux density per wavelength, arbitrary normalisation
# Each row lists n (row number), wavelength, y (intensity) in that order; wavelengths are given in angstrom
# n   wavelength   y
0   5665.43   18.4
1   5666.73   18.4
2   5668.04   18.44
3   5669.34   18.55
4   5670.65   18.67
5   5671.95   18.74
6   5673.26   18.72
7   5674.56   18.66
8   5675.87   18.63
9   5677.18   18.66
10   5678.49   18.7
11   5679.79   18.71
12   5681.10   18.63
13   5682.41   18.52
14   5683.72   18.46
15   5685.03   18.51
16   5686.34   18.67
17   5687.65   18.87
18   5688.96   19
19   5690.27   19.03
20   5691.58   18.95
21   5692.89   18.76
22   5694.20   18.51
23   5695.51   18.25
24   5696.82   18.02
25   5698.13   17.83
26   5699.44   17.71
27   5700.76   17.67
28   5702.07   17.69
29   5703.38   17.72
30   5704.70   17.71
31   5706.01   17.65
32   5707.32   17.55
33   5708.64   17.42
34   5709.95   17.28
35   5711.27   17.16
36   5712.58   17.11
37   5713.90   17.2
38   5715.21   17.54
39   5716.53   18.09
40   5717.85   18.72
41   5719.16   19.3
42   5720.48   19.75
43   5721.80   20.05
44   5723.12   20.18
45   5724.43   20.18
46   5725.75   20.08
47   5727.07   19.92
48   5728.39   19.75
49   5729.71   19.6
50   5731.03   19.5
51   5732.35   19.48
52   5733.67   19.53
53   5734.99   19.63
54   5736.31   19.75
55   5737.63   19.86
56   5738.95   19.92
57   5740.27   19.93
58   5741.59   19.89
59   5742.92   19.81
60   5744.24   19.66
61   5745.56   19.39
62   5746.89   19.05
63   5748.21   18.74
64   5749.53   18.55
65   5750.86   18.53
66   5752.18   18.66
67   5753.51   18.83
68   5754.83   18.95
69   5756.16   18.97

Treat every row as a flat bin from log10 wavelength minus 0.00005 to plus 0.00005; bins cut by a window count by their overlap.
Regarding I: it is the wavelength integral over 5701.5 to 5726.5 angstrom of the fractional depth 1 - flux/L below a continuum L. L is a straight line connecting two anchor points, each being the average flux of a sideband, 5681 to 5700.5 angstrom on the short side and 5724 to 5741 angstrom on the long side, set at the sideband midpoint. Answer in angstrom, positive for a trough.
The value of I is 1.13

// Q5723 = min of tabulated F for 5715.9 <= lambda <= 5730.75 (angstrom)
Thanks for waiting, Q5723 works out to 18.09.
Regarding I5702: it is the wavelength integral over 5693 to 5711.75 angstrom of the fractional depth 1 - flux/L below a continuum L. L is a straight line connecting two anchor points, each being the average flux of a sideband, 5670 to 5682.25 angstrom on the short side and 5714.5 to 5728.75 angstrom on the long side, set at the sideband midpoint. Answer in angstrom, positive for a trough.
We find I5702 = 1.3 angstrom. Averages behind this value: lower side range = 18.7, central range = 17.8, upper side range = 19.4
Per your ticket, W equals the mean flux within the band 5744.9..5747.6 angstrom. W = 19.2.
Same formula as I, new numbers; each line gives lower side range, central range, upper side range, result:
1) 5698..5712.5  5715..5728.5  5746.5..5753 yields -1.1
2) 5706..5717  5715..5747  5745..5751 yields -2.5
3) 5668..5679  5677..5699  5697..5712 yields -0.5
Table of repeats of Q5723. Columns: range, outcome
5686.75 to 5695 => 18.51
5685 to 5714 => 17.11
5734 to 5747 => 19.05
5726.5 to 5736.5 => 19.48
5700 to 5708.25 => 17.55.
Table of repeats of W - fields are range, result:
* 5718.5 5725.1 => 19.9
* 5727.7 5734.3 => 19.6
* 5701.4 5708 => 17.7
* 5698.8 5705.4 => 17.7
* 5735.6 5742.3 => 19.9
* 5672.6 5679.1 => 18.7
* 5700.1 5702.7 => 17.7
